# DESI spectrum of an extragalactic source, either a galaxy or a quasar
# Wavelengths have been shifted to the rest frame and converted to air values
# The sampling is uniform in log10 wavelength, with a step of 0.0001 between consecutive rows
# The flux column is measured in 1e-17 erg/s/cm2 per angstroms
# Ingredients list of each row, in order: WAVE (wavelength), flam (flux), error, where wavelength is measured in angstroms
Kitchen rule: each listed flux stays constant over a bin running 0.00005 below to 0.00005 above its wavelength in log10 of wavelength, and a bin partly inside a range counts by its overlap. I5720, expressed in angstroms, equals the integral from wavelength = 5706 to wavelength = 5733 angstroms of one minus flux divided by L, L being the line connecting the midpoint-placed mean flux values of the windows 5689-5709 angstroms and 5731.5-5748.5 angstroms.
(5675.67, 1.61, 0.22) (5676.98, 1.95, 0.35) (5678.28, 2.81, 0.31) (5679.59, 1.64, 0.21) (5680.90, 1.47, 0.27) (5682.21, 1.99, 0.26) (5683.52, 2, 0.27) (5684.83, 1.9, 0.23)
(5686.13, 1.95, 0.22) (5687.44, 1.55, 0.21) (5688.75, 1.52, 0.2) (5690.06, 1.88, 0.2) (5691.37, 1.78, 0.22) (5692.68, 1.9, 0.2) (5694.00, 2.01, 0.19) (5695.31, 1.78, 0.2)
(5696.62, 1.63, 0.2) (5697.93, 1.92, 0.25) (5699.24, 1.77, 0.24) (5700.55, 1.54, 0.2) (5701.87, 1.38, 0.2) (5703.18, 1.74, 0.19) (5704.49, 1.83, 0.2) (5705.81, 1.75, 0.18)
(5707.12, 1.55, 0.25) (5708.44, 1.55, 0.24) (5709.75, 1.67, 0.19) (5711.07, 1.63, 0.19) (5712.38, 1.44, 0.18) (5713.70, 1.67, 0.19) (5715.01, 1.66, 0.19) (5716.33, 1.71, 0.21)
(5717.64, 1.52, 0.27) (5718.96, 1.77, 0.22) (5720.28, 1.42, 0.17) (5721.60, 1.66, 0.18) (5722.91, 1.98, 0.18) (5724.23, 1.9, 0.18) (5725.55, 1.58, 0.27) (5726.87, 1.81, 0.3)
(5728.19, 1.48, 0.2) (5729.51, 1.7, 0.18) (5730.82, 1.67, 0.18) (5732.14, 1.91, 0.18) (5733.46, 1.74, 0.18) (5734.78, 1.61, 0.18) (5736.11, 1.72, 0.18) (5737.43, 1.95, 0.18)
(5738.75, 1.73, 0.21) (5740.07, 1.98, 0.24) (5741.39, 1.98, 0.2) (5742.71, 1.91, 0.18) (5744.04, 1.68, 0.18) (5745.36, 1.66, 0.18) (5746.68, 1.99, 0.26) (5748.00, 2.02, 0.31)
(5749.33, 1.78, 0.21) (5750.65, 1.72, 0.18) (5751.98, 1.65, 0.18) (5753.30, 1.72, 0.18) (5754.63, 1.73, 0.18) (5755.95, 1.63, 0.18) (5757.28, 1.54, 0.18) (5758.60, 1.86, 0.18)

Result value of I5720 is 1.8 angstroms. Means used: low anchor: 1.73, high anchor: 1.84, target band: 1.67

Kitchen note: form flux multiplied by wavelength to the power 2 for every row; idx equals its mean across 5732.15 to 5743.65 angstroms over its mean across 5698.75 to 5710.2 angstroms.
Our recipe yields 1.1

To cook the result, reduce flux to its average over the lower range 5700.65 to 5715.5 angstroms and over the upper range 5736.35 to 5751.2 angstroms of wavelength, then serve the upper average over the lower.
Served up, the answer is 1.14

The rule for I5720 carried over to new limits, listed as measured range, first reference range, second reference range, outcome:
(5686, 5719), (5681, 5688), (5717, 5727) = 1.6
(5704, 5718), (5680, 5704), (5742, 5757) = 1.0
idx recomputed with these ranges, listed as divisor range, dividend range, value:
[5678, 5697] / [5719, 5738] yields 0.95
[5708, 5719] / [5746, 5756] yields 1.12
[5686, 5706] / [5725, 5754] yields 1.03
